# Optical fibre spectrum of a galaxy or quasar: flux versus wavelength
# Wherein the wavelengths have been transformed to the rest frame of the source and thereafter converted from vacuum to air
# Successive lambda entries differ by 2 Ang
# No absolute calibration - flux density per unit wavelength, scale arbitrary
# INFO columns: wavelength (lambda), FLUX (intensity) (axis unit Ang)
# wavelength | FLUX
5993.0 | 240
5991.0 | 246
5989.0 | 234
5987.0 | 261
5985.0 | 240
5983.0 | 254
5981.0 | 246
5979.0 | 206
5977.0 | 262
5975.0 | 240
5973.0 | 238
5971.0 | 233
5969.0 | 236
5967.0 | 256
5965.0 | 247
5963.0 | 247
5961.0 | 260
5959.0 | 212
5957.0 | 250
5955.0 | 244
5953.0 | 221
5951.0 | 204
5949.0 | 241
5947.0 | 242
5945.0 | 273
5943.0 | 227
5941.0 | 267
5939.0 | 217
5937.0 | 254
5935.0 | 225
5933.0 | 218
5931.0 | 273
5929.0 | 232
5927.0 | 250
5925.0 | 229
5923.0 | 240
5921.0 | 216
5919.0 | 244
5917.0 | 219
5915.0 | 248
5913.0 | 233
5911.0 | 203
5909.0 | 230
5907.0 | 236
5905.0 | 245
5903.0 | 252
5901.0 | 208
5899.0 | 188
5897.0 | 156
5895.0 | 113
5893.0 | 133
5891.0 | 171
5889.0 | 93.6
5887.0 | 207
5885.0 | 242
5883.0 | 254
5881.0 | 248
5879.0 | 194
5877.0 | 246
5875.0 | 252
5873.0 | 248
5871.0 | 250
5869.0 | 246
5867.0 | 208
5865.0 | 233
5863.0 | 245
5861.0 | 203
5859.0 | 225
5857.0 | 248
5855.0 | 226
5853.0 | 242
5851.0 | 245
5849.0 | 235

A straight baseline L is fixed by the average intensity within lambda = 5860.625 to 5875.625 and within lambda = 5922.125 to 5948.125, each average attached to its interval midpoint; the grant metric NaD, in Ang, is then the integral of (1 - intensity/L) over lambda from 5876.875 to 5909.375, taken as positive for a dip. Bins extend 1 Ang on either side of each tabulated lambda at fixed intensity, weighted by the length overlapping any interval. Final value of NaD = 5.37 Ang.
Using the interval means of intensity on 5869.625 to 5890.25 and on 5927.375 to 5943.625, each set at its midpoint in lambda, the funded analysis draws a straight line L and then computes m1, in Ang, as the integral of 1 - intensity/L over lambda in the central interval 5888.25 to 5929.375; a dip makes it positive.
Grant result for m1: 4.5 Ang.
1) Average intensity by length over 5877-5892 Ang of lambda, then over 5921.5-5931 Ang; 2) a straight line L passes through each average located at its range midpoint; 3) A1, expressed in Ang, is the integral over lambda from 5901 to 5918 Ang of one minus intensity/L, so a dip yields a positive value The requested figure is -0.46 Ang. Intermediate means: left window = 204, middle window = 232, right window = 240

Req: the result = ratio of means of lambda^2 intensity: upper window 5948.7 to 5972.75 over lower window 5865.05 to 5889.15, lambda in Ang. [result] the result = 1.1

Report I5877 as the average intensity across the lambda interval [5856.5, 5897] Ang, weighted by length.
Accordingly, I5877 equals 211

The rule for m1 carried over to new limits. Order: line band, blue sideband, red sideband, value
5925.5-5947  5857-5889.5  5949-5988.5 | -0.69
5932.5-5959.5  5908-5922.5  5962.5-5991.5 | -0.08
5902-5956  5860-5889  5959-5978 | 0.40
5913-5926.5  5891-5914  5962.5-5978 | -1.48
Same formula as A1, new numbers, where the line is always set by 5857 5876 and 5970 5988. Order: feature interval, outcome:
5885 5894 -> 2.87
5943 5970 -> 0.04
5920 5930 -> 0.23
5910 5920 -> 0.37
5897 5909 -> 0.87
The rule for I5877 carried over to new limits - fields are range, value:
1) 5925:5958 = 240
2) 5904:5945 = 236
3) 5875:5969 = 225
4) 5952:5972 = 241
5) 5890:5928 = 211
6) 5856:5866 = 231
